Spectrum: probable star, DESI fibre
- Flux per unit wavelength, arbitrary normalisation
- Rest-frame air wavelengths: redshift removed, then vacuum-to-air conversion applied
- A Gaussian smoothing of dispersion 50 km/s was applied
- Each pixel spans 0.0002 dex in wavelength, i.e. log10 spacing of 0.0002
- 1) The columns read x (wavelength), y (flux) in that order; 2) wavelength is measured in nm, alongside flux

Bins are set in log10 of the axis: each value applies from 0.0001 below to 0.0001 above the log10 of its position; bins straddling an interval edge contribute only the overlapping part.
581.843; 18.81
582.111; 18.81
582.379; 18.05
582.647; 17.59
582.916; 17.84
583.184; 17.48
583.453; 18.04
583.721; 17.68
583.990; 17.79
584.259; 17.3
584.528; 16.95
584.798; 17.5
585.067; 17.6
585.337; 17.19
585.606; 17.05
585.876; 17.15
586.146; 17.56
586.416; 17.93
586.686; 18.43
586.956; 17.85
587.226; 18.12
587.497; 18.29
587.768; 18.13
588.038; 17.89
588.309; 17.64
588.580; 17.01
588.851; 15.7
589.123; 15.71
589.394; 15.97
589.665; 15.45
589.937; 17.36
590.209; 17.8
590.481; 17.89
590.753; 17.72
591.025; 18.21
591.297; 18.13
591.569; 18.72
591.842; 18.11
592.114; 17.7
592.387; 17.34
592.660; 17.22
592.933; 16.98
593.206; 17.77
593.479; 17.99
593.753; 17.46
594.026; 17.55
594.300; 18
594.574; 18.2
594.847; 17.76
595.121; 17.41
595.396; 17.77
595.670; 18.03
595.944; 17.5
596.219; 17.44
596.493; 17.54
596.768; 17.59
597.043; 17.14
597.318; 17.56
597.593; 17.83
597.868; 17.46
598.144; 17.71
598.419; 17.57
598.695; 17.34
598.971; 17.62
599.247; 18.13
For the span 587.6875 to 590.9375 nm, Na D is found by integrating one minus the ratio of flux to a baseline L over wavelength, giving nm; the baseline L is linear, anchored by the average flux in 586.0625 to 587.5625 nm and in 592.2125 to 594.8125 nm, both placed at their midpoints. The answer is 0.16 nm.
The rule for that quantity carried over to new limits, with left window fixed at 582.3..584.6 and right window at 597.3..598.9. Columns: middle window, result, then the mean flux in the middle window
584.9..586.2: 0.02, 17.3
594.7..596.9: -0.01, 17.6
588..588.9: 0.03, 17.1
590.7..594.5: -0.04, 17.8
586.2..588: -0.05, 18.1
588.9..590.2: 0.10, 16.3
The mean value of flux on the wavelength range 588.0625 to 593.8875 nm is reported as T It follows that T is 17.3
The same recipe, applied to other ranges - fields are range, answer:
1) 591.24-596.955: 17.7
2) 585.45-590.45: 17.3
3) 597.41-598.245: 17.7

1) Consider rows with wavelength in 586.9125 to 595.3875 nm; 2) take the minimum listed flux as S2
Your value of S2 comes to 15.45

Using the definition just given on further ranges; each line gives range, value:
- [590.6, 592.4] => 17.34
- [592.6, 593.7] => 16.98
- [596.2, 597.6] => 17.14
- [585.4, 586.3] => 17.05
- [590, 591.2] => 17.72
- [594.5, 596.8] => 17.41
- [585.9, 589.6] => 15.7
